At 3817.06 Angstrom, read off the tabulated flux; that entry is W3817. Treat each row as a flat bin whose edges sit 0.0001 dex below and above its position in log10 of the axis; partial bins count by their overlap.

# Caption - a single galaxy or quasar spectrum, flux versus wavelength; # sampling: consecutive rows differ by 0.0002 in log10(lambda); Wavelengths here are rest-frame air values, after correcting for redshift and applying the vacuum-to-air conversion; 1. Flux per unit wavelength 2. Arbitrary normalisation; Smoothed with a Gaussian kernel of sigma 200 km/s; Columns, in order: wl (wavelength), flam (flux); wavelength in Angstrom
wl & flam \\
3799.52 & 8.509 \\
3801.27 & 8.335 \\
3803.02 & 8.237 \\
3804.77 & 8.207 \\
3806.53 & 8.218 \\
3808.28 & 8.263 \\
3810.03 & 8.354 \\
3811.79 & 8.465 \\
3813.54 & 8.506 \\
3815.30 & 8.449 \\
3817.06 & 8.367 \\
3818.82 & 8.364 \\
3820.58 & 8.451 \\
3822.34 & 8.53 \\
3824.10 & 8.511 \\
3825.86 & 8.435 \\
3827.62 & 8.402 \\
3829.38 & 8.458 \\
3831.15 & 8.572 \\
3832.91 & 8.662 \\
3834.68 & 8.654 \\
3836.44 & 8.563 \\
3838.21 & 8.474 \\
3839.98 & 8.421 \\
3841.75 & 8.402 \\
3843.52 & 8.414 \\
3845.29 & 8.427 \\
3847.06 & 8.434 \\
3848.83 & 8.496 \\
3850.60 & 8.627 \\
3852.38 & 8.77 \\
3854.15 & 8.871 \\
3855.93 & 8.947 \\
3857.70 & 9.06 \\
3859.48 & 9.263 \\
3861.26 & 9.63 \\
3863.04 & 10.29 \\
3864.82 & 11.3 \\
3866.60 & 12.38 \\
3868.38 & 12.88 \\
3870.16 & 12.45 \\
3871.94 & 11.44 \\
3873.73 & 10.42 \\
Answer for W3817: 8.367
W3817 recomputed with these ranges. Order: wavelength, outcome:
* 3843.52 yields 8.414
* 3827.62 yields 8.402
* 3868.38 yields 12.88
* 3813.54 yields 8.506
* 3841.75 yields 8.402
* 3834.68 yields 8.654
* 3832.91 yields 8.662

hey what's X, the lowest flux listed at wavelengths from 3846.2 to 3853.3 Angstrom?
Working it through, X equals 8.434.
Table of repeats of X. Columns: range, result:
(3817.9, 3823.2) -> 8.364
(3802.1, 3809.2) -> 8.207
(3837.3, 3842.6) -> 8.402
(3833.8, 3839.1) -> 8.474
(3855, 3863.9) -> 8.947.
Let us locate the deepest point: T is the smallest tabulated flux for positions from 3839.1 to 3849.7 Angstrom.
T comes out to 8.402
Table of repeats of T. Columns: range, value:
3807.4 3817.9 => 8.263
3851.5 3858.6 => 8.77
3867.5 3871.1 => 12.45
